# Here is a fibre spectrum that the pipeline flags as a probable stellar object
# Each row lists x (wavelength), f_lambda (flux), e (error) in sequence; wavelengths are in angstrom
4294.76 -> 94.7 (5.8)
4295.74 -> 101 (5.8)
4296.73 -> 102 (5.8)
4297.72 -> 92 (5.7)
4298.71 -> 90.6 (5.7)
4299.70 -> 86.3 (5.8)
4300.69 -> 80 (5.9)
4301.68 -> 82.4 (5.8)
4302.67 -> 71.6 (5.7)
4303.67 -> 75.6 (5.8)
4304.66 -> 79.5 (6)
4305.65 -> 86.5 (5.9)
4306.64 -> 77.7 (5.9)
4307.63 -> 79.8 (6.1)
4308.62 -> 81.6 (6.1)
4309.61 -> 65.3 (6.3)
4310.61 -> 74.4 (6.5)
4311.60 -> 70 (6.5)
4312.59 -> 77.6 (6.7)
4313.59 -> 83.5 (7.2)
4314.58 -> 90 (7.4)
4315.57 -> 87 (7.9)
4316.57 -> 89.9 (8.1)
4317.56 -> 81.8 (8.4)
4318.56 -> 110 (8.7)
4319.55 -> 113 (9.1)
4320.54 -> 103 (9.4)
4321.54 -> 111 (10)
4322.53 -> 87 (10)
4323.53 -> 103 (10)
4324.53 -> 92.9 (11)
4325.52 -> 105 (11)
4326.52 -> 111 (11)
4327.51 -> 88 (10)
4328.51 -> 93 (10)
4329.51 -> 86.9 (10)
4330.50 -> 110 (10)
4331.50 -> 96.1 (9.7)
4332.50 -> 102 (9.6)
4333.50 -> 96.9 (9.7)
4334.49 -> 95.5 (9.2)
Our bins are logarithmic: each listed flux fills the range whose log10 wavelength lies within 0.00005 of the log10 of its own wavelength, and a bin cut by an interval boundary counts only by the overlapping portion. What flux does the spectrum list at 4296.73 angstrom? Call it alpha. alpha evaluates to 102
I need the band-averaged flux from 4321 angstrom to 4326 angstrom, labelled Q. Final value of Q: 99.7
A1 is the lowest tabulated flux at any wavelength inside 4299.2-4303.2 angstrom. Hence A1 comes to 71.6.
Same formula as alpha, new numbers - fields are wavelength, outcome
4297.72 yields 92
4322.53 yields 87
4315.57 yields 87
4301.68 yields 82.4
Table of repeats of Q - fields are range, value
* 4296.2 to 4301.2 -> 90.2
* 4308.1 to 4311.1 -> 73.7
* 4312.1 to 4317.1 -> 85.5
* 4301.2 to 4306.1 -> 78.9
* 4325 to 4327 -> 108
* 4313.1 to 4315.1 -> 87.1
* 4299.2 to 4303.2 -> 79.9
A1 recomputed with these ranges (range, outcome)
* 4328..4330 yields 86.9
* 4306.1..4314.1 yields 65.3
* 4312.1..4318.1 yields 77.6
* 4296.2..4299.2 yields 90.6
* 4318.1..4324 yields 87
